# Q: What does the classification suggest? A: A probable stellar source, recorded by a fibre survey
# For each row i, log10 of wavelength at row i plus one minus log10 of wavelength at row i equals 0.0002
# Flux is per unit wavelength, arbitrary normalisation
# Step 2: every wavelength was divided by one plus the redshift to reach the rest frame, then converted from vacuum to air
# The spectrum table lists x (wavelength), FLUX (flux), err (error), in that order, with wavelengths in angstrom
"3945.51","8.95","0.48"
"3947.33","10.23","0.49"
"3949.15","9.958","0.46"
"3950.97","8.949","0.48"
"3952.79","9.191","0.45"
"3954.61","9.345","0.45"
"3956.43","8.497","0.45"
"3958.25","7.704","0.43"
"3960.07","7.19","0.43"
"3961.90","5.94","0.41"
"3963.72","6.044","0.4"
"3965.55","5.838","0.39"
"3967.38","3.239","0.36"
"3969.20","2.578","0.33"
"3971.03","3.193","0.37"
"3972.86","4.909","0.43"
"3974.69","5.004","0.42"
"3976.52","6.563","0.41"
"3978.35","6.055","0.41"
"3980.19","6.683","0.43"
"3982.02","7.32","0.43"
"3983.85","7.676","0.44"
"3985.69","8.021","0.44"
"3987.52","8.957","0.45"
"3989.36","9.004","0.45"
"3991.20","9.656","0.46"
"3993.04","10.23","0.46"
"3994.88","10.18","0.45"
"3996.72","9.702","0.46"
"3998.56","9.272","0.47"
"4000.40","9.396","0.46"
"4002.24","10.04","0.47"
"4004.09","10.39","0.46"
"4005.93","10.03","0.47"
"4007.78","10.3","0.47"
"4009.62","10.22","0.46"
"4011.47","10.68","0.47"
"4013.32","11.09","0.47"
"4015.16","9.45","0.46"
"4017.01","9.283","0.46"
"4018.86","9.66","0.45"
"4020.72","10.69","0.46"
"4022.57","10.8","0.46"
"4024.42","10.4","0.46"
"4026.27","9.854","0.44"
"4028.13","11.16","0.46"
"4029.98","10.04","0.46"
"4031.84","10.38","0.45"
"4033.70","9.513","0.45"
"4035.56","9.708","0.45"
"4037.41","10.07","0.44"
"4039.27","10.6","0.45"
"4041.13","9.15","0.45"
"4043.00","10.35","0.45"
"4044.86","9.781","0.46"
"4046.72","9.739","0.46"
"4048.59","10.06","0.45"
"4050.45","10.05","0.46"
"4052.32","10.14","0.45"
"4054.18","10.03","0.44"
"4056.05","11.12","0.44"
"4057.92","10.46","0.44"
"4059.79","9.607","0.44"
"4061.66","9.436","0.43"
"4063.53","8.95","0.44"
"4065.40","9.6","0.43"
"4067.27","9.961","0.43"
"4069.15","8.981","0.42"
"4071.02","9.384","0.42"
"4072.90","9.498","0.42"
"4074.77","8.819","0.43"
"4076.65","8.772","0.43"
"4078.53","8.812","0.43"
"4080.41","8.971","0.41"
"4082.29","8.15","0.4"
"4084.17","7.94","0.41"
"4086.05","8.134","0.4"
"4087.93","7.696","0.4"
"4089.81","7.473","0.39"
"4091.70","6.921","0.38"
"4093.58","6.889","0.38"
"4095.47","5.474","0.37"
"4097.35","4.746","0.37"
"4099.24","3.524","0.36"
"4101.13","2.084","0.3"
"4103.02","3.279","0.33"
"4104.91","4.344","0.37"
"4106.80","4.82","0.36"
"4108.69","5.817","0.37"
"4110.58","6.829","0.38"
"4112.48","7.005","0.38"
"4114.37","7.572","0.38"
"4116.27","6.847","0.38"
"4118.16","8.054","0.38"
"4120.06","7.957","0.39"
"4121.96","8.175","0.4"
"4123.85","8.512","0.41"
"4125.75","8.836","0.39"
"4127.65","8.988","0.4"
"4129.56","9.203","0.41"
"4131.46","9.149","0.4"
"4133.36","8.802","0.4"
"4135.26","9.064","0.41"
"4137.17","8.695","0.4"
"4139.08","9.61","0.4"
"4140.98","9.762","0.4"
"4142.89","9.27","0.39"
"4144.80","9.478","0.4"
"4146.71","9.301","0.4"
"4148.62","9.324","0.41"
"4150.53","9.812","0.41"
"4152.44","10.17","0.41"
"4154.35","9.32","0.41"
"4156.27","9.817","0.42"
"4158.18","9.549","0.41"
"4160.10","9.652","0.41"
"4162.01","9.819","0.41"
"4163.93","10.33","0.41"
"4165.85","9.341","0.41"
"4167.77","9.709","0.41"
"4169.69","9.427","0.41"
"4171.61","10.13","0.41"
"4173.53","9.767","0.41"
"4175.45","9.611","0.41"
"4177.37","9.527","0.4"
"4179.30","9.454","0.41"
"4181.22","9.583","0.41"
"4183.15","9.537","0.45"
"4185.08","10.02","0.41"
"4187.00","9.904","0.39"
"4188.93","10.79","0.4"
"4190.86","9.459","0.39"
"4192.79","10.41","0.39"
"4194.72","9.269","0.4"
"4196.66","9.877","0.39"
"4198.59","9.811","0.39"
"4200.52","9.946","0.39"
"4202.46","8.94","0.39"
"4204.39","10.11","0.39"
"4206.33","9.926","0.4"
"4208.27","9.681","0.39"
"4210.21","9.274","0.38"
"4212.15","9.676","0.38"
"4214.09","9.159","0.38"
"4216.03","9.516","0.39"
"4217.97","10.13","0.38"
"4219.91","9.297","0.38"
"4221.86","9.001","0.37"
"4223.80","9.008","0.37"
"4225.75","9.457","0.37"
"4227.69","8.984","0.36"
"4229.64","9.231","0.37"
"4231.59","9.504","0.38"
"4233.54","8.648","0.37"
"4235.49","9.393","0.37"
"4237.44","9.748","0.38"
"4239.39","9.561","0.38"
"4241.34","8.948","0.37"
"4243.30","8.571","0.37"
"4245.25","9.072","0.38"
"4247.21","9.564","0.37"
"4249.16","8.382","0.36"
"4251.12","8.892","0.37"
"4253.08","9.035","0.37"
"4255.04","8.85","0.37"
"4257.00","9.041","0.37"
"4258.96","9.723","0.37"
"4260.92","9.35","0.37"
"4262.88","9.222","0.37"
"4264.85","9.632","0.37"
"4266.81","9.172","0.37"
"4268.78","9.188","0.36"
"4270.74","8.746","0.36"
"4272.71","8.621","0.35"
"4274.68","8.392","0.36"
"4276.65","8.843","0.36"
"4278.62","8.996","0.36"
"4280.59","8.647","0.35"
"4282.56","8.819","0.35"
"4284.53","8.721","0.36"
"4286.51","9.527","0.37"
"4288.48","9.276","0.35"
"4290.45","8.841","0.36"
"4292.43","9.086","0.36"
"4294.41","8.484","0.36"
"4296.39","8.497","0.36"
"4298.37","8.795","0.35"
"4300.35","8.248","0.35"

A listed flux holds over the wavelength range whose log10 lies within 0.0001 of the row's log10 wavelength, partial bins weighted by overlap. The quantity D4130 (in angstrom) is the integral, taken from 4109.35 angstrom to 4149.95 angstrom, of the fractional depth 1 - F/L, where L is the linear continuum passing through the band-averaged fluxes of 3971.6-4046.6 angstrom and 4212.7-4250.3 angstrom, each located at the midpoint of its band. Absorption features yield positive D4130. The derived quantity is 2.9 angstrom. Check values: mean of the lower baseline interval 9.29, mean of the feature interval 8.59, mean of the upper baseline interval 9.22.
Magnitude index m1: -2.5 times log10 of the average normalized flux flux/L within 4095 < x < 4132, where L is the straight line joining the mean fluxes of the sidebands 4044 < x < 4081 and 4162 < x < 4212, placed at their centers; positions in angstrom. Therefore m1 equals 0.42 mag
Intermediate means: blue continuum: 9.61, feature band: 6.55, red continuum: 9.75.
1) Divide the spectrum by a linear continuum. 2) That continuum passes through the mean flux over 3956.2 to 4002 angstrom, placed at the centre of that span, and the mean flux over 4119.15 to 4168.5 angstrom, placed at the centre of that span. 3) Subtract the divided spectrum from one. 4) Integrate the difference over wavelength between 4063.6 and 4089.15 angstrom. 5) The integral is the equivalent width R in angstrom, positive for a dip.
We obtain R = -1.2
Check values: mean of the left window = 7.18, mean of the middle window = 8.81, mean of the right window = 9.29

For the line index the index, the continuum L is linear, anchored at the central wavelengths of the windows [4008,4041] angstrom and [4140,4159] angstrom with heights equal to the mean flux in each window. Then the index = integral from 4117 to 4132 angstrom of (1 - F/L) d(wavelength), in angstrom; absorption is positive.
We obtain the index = 1.75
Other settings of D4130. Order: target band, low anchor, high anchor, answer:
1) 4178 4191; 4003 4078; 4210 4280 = -0.62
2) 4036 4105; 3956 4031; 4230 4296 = 1.24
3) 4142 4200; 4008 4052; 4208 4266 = -1.18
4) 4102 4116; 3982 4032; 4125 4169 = 5.62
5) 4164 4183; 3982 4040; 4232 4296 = -0.66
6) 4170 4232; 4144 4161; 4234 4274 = -1.64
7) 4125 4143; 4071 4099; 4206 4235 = -1.84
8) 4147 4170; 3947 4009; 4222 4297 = -2.85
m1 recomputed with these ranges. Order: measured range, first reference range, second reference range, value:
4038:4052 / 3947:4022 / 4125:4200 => -0.147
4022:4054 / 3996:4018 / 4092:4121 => -0.168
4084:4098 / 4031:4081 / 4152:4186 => 0.370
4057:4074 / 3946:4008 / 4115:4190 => -0.113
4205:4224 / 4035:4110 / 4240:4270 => -0.069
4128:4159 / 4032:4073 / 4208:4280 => 0.015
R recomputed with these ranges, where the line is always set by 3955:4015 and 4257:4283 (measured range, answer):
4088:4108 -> 7.8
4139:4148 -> -1.0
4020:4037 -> -4.6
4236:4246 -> -0.3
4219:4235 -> -0.5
